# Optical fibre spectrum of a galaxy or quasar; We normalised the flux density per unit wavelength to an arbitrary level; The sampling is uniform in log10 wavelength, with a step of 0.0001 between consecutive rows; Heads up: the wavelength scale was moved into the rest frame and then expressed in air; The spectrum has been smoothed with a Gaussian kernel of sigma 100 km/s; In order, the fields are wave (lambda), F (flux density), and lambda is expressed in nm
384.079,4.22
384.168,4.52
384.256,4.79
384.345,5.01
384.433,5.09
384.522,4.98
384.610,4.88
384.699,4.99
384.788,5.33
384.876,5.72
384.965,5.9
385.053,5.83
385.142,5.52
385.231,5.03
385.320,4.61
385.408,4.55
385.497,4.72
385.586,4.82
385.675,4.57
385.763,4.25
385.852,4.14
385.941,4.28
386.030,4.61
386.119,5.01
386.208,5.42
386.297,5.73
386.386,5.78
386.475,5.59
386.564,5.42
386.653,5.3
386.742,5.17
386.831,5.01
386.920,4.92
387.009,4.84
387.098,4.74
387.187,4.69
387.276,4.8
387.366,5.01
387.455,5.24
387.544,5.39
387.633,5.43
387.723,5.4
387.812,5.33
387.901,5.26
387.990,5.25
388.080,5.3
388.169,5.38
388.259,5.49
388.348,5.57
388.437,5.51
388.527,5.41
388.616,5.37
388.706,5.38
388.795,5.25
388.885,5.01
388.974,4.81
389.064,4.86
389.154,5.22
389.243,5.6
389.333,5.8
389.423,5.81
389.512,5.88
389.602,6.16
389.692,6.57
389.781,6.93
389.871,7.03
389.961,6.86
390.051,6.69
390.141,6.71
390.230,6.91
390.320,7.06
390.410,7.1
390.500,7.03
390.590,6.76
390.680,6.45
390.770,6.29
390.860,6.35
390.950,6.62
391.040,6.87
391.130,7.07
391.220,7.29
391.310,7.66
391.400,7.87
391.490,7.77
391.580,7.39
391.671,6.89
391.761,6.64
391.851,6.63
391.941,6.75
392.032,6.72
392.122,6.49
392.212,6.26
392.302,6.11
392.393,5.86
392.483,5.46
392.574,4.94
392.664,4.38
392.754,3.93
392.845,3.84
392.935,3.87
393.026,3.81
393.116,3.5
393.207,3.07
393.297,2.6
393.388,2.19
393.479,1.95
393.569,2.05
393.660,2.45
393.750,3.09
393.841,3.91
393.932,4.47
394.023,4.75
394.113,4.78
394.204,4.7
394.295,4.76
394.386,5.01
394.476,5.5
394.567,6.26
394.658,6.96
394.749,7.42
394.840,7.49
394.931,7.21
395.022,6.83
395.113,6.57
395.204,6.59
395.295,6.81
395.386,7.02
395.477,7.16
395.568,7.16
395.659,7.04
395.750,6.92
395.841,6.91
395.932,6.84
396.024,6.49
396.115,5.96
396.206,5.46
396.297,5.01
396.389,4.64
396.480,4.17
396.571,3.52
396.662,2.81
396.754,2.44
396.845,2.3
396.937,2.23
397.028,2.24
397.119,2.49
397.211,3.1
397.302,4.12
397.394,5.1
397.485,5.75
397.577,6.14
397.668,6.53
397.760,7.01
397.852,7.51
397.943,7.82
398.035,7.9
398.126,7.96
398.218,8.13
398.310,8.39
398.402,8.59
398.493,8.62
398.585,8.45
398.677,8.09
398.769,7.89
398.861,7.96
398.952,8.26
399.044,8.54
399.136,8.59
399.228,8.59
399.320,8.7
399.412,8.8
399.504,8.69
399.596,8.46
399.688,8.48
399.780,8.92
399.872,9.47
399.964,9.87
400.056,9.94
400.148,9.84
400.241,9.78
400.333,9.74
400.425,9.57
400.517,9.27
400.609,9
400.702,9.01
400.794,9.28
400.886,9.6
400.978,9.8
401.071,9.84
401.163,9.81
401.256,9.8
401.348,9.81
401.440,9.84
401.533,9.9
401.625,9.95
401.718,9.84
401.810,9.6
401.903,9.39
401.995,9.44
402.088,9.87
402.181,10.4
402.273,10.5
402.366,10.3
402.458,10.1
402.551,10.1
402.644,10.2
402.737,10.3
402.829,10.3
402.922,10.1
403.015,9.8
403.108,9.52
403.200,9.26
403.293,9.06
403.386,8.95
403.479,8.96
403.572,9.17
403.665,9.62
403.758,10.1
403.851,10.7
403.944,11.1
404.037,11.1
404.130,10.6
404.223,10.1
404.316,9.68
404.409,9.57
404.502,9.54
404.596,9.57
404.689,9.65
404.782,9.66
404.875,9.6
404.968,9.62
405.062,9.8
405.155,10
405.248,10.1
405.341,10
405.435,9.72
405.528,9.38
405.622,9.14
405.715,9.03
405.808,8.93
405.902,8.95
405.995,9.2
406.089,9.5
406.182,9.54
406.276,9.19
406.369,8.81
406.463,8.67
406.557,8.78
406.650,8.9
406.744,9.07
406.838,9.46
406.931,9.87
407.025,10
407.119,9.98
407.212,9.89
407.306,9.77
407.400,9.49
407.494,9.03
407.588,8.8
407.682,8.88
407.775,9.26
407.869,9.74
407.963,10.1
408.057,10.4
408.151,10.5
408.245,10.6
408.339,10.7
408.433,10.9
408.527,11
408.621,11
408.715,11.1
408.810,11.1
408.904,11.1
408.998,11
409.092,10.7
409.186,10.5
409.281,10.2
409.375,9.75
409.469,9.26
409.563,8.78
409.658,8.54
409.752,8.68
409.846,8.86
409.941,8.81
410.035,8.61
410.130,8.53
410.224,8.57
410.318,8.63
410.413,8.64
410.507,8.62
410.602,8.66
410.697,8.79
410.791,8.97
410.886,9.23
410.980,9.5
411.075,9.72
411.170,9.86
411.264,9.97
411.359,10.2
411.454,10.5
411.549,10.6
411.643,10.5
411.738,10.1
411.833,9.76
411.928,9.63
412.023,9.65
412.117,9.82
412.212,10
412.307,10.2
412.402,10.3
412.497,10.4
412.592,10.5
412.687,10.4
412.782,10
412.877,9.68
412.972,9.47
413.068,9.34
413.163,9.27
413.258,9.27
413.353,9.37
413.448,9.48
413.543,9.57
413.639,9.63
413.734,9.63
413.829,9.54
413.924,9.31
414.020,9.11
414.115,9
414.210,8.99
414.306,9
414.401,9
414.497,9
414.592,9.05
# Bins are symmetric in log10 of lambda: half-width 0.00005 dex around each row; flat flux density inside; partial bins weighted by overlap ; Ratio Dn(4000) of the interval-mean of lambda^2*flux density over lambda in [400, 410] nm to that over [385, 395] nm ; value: 1.9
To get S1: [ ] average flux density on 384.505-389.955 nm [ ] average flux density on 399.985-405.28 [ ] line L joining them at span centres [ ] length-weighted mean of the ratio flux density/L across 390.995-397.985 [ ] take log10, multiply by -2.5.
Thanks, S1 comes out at 0.34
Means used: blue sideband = 5.29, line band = 5.37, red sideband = 9.81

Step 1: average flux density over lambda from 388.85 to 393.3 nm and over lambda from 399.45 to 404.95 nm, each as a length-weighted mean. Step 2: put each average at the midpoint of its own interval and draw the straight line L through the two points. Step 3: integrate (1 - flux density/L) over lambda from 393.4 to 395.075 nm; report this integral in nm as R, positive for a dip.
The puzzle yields 0.52 nm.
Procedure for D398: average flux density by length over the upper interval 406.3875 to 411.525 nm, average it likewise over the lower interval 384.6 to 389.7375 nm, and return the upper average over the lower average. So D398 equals 1.8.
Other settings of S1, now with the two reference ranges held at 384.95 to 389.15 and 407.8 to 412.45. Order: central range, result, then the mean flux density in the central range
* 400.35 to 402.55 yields -0.208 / 9.75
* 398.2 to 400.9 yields -0.160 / 8.88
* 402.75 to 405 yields -0.152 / 9.82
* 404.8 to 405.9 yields -0.084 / 9.55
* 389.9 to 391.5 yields -0.184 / 6.95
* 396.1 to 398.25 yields 0.401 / 4.98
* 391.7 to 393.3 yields 0.206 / 5.13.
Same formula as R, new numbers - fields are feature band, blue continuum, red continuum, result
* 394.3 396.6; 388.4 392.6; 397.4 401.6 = 0.41 nm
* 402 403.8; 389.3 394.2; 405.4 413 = -0.35 nm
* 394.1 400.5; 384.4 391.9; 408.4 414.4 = 0.44 nm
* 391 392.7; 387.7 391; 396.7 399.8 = -0.11 nm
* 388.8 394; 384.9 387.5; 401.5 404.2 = 0.69 nm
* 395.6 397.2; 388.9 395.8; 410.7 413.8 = 0.50 nm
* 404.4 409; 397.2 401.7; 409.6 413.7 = -0.32 nm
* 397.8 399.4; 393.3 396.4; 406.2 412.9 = -0.40 nm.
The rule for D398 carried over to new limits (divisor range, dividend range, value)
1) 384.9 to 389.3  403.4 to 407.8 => 1.86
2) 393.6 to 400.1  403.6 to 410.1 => 1.52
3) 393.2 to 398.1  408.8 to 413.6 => 1.86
